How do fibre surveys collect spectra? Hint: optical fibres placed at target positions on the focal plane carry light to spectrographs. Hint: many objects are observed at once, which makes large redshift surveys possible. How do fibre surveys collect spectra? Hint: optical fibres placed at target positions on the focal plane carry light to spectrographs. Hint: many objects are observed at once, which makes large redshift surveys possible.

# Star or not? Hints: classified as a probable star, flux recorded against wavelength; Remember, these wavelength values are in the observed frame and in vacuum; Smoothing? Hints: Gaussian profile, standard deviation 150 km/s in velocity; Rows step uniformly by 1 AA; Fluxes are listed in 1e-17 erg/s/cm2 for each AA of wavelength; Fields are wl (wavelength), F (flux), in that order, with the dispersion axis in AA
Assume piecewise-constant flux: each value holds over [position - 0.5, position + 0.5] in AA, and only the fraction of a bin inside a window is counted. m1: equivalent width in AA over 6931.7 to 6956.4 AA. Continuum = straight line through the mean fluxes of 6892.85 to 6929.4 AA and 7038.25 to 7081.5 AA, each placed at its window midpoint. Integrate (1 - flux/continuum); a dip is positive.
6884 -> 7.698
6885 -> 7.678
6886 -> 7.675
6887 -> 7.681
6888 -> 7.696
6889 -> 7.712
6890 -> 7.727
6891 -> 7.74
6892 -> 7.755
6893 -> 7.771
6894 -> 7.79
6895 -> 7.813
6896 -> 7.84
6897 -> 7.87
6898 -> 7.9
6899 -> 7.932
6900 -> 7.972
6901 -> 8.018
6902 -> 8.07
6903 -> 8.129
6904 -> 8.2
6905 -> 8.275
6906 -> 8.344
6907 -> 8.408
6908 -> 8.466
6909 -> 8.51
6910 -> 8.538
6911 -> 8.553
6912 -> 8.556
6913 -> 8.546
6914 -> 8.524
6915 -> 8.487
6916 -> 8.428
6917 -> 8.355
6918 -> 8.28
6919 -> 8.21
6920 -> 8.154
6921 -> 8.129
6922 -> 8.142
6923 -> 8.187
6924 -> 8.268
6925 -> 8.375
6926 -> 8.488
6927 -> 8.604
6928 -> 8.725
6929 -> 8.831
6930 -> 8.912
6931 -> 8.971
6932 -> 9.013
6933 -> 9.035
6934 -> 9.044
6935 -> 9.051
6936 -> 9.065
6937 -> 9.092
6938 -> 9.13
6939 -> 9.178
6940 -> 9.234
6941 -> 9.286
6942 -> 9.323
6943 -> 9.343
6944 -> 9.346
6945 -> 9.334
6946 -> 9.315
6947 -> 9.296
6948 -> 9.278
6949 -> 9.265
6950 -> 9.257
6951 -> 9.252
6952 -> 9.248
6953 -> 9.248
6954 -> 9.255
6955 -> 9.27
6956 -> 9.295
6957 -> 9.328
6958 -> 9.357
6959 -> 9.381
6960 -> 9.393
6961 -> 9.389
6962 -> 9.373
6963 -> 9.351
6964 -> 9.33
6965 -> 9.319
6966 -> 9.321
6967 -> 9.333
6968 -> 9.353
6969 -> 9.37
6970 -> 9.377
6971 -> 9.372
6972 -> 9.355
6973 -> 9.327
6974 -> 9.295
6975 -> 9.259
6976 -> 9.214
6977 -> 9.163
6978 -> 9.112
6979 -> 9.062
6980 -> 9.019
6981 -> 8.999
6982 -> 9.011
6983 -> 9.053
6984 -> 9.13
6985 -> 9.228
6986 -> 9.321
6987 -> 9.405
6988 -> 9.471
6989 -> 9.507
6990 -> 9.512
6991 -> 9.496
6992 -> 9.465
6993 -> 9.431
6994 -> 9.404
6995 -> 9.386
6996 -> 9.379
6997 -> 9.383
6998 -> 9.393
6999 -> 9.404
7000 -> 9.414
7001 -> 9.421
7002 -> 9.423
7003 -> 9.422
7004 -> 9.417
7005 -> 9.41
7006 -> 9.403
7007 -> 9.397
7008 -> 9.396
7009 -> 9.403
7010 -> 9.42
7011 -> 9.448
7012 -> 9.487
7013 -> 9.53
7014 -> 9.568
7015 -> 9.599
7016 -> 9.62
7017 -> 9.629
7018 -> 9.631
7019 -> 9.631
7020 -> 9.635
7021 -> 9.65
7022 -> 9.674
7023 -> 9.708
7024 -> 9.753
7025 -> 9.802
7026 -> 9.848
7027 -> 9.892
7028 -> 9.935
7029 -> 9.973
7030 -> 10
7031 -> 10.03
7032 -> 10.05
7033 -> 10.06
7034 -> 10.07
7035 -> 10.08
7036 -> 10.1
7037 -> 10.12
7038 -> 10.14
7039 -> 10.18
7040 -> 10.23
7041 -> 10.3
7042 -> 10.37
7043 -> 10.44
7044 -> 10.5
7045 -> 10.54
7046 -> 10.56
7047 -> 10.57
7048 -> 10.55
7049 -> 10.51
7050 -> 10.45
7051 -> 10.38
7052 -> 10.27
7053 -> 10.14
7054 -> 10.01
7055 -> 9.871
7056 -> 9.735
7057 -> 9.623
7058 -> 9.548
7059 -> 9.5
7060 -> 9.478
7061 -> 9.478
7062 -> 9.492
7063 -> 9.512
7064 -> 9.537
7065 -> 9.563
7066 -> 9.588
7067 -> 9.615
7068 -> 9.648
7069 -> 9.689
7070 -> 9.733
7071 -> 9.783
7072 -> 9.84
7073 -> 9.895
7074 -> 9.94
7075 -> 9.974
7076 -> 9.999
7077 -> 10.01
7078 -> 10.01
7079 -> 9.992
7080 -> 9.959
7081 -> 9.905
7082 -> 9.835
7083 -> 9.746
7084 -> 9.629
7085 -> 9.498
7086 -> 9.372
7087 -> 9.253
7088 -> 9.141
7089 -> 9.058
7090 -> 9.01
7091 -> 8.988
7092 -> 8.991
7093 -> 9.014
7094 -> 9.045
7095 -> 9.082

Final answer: -1.6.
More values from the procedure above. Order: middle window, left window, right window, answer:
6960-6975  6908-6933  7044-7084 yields -0.6 AA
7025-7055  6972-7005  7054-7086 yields -2.0 AA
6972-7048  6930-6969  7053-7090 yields -1.4 AA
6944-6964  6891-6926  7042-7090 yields -1.5 AA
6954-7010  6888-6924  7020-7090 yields -1.8 AA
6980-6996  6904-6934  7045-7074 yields -0.2 AA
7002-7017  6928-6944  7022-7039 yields 0.5 AA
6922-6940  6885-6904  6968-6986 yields -0.8 AA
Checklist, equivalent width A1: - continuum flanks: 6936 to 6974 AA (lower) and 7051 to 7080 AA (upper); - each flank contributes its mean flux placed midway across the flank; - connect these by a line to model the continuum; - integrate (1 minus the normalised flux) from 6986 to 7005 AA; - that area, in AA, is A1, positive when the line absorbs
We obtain 0.1 AA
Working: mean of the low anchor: 9.3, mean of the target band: 9.43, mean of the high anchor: 9.78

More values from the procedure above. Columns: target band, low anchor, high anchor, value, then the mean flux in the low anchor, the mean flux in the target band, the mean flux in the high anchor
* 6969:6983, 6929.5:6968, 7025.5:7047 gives 0.5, 9.24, 9.2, 10.2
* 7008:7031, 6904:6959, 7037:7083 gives -0.1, 8.84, 9.68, 9.97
